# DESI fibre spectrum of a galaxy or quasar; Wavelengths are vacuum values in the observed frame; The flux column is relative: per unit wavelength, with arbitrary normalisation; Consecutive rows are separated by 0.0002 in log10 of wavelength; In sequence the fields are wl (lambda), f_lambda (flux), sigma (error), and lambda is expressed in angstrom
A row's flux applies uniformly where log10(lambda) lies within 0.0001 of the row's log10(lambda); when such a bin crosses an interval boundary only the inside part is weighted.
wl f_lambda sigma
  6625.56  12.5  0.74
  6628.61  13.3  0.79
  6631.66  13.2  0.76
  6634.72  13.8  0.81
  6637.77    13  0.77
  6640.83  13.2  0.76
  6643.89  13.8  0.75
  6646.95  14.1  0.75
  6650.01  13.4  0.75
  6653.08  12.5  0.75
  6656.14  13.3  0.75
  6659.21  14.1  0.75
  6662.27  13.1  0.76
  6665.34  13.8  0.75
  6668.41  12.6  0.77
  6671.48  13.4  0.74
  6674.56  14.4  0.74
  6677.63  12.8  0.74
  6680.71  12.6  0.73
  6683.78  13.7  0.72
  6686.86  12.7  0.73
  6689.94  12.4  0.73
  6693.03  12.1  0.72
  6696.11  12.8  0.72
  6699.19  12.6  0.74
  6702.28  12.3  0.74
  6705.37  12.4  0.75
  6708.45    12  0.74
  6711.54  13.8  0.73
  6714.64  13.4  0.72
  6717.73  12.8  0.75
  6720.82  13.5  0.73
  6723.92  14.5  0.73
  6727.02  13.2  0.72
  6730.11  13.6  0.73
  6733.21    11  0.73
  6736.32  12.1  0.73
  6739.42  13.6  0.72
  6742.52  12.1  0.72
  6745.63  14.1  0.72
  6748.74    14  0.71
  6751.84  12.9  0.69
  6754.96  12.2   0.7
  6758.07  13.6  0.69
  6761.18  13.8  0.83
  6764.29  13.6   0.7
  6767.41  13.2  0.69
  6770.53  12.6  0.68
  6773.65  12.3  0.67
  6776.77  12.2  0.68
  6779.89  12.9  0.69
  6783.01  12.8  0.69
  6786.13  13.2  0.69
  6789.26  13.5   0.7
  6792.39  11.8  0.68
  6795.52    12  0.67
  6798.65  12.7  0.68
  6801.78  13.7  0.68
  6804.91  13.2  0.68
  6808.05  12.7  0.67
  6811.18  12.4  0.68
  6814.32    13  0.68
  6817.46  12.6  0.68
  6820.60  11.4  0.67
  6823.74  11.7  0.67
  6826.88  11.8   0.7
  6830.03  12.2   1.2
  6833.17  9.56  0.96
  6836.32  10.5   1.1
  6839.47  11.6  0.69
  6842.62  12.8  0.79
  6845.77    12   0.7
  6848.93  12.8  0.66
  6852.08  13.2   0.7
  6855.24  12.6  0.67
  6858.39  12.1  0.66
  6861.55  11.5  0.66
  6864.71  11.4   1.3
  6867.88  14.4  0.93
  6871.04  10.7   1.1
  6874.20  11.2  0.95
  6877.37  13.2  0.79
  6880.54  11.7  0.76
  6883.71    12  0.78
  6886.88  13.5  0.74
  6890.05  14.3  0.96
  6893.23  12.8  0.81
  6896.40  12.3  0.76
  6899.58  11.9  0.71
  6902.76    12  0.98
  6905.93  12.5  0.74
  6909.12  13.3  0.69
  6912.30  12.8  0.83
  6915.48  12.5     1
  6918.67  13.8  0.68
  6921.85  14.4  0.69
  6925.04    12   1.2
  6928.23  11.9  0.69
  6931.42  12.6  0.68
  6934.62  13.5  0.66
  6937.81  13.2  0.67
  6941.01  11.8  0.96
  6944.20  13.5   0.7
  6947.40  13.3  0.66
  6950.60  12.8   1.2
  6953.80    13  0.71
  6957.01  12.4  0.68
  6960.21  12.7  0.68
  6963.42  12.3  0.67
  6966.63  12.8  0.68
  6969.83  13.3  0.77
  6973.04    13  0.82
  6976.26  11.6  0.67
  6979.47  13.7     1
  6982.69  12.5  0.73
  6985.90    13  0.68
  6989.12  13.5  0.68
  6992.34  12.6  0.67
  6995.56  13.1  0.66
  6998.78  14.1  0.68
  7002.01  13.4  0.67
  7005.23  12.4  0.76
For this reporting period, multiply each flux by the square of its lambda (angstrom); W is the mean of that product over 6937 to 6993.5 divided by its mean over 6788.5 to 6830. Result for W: 1.1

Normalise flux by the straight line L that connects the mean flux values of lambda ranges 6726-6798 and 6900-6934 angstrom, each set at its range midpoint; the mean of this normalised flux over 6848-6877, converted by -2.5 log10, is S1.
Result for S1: 0.049 mag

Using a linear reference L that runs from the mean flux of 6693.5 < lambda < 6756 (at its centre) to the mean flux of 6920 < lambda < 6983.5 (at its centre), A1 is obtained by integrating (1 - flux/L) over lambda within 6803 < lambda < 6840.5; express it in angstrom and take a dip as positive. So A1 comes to 2.9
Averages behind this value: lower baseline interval 12.9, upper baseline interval 12.8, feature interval 11.9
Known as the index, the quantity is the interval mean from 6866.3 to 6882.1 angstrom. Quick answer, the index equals 12.2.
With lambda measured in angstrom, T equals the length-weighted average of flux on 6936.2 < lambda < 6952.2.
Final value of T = 12.9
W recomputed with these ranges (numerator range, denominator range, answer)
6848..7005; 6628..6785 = 1.04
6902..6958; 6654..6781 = 1.05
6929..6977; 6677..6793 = 1.05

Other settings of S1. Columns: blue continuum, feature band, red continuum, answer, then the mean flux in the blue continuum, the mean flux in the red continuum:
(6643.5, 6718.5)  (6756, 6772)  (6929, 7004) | -0.025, 13.1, 12.9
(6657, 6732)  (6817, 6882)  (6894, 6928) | 0.078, 13.1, 12.7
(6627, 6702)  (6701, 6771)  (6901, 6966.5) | 0.001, 13.2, 12.8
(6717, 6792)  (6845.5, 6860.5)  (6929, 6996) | 0.034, 13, 12.9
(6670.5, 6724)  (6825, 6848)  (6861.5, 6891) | 0.089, 13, 12.4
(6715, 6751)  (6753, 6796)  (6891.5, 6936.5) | 0.017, 13.1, 12.7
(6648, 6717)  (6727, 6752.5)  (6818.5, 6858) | -0.030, 13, 11.9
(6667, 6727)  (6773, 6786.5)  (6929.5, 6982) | 0.023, 13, 12.8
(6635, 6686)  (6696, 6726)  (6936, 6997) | 0.021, 13.4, 12.8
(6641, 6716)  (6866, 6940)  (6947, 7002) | 0.022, 13.1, 12.9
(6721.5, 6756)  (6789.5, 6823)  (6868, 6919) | 0.023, 13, 12.6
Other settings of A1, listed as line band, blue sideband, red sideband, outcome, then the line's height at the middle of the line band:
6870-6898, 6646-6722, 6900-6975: 0.9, 12.9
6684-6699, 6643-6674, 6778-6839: 0.6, 13.2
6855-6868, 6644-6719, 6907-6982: 0.8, 12.9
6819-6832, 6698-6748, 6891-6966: 1.2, 12.9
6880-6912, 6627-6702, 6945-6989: 0.6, 12.9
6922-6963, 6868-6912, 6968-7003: 0.1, 12.8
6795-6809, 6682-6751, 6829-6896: -0.5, 12.5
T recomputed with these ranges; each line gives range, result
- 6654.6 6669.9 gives 13.4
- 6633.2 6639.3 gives 13.4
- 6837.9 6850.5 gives 12.3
